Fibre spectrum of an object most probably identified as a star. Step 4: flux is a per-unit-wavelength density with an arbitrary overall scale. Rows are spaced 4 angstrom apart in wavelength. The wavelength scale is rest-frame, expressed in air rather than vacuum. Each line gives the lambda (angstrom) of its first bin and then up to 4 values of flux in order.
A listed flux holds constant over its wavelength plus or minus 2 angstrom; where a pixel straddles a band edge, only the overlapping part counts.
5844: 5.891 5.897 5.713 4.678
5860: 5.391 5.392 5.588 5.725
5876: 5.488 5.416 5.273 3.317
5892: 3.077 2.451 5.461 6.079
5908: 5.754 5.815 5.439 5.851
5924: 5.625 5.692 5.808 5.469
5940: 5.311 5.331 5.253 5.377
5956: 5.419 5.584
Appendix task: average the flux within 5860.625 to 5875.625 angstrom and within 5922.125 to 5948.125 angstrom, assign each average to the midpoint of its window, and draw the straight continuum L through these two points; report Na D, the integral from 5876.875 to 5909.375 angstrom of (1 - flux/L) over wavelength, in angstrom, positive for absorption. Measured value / 5.4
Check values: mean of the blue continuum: 5.54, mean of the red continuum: 5.52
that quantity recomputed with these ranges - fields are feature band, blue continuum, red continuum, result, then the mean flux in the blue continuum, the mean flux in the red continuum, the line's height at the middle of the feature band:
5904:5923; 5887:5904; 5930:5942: -4.74 angstrom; 3.89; 5.53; 4.62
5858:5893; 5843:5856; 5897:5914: 3.76 angstrom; 5.65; 5.58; 5.62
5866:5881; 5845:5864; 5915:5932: -0.15 angstrom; 5.44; 5.68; 5.51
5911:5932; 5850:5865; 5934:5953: -1.41 angstrom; 5.29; 5.35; 5.33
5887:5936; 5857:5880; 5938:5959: 2.89 angstrom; 5.47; 5.35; 5.41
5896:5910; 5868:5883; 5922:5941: 0.68 angstrom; 5.53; 5.6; 5.56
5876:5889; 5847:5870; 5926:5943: 1.35 angstrom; 5.42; 5.56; 5.47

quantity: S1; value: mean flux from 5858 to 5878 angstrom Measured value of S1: 5.52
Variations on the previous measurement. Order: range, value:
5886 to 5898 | 2.95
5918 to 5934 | 5.74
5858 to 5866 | 5.39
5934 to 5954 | 5.35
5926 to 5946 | 5.52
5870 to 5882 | 5.54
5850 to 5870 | 5.35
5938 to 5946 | 5.32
